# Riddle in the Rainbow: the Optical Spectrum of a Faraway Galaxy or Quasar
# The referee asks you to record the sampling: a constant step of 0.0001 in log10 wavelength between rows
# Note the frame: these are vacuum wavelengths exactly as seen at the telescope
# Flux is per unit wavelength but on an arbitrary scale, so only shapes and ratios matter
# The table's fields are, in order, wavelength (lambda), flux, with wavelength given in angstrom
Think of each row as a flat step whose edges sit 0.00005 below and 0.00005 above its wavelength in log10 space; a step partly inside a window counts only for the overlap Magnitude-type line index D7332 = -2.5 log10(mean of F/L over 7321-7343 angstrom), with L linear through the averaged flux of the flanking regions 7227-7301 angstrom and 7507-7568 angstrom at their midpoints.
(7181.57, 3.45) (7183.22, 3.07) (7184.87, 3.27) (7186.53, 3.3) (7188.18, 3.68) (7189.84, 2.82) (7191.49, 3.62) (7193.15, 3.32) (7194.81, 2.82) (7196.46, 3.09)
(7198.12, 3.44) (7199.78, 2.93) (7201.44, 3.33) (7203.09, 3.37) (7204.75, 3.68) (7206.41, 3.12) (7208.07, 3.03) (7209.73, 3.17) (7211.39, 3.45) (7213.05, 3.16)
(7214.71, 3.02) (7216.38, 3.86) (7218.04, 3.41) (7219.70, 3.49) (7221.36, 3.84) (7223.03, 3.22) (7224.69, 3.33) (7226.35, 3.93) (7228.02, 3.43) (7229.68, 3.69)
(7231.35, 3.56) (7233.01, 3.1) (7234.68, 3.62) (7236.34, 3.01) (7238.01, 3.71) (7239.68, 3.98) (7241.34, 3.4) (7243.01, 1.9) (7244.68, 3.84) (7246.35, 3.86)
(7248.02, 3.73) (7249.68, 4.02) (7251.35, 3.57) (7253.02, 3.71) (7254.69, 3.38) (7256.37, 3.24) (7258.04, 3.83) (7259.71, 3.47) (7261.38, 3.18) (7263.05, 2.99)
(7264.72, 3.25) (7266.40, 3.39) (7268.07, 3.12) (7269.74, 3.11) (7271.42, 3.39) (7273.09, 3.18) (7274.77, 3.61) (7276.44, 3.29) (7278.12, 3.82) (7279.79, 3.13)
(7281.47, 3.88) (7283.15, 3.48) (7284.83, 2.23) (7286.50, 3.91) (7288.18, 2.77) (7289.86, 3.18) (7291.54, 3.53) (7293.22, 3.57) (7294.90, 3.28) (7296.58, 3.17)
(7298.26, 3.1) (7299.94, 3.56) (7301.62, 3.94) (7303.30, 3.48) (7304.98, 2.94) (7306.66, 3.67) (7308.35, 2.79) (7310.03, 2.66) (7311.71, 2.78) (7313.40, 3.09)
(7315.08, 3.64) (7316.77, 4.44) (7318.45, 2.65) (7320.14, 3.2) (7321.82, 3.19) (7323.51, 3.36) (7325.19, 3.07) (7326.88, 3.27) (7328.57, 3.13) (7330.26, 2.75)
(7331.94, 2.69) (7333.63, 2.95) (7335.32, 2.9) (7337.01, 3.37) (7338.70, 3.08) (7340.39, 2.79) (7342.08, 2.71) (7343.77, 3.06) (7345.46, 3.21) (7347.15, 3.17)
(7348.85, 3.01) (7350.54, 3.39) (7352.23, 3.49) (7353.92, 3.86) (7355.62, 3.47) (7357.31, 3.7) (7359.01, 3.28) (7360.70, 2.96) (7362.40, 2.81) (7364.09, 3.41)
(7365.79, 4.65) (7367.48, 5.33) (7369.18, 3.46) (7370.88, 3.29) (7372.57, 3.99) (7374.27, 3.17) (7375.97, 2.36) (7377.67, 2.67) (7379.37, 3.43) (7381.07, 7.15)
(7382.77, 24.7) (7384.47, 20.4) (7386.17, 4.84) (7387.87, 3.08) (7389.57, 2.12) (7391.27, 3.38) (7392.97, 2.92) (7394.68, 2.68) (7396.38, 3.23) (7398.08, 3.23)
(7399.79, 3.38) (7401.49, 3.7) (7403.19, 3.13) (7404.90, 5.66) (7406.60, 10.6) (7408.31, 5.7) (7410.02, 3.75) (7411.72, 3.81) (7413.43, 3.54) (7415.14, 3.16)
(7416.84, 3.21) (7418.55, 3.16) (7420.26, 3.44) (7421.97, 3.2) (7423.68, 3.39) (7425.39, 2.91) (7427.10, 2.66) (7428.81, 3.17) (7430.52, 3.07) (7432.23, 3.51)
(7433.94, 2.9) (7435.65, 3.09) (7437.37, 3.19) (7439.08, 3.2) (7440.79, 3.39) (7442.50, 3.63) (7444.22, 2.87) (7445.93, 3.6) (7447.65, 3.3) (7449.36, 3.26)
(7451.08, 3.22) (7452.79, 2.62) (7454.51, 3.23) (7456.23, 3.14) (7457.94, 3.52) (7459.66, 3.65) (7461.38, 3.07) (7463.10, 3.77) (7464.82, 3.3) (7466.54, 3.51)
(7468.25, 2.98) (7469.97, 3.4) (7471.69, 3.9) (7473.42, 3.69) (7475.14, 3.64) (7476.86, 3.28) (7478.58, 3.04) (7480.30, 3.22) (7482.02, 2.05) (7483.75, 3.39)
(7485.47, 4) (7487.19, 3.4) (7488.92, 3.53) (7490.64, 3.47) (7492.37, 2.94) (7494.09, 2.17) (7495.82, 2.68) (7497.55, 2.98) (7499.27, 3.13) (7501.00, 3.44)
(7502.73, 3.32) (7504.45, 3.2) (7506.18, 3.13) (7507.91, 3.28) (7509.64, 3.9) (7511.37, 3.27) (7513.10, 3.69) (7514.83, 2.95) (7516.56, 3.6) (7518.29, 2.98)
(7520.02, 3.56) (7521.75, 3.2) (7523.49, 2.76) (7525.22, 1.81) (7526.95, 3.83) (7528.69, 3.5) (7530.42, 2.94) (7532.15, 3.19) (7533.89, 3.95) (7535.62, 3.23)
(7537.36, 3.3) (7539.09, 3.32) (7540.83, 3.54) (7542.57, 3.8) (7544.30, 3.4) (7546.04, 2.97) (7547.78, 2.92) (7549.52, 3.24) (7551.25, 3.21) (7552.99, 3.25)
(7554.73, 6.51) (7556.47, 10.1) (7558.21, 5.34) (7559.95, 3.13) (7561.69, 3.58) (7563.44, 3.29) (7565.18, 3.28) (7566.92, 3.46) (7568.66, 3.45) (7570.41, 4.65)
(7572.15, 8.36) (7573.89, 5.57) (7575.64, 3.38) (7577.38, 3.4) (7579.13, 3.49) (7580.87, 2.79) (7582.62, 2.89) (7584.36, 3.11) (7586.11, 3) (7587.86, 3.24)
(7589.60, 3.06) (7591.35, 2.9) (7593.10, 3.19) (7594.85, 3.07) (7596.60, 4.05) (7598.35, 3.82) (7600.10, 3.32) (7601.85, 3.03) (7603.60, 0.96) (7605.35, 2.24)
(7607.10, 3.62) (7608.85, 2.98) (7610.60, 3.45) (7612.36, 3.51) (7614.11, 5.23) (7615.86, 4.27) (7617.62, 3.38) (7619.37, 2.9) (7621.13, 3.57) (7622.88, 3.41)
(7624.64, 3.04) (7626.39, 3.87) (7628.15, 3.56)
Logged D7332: 0.15 mag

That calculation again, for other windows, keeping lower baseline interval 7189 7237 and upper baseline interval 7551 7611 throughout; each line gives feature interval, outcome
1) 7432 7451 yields 0.11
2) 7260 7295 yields 0.04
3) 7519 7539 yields 0.16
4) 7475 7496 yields 0.17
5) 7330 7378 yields 0.07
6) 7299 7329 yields 0.06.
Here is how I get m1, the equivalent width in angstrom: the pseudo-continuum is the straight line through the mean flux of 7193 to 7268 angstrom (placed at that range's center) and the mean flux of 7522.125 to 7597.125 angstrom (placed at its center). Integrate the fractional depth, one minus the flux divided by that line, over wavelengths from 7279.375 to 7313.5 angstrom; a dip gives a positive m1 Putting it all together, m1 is 2.1 angstrom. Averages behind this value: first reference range 3.4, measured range 3.25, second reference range 3.73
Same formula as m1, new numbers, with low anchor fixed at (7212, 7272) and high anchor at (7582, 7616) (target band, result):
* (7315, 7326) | 0.15 angstrom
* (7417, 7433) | 0.78 angstrom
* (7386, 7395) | 0.75 angstrom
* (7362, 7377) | -1.15 angstrom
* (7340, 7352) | 1.05 angstrom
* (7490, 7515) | 0.84 angstrom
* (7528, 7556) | -3.01 angstrom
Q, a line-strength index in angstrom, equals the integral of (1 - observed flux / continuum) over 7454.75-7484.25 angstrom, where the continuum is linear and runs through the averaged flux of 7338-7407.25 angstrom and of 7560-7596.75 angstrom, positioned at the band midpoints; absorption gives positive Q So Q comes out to 5.8 angstrom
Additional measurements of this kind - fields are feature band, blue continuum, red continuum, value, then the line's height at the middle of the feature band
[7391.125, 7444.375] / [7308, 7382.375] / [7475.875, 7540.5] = -4.37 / 3.36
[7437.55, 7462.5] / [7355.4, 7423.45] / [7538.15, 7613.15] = 6.38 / 4.39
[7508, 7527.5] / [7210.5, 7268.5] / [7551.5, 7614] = 2.64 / 3.73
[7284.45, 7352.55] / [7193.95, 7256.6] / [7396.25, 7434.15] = 8.20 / 3.62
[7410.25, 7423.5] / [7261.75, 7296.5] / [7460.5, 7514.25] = -0.37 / 3.29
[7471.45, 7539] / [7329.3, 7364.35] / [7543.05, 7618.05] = 5.94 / 3.55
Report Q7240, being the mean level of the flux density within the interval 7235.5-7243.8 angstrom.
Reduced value 3.21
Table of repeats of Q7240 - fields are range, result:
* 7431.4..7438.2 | 3.17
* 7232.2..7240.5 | 3.48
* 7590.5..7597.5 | 3.3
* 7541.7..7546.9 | 3.39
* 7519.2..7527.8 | 3.03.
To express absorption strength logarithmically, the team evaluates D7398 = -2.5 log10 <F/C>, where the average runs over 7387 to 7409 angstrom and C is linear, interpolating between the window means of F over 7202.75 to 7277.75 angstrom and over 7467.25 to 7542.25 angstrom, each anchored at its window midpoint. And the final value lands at -0.217 mag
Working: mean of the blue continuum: 3.42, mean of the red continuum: 3.26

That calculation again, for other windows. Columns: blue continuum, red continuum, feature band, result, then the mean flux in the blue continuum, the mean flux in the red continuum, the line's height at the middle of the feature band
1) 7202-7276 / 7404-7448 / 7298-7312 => 0.094 mag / 3.42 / 3.74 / 3.53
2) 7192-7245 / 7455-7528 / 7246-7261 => -0.090 mag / 3.35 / 3.26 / 3.34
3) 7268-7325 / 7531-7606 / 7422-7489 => 0.084 mag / 3.3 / 3.7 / 3.53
